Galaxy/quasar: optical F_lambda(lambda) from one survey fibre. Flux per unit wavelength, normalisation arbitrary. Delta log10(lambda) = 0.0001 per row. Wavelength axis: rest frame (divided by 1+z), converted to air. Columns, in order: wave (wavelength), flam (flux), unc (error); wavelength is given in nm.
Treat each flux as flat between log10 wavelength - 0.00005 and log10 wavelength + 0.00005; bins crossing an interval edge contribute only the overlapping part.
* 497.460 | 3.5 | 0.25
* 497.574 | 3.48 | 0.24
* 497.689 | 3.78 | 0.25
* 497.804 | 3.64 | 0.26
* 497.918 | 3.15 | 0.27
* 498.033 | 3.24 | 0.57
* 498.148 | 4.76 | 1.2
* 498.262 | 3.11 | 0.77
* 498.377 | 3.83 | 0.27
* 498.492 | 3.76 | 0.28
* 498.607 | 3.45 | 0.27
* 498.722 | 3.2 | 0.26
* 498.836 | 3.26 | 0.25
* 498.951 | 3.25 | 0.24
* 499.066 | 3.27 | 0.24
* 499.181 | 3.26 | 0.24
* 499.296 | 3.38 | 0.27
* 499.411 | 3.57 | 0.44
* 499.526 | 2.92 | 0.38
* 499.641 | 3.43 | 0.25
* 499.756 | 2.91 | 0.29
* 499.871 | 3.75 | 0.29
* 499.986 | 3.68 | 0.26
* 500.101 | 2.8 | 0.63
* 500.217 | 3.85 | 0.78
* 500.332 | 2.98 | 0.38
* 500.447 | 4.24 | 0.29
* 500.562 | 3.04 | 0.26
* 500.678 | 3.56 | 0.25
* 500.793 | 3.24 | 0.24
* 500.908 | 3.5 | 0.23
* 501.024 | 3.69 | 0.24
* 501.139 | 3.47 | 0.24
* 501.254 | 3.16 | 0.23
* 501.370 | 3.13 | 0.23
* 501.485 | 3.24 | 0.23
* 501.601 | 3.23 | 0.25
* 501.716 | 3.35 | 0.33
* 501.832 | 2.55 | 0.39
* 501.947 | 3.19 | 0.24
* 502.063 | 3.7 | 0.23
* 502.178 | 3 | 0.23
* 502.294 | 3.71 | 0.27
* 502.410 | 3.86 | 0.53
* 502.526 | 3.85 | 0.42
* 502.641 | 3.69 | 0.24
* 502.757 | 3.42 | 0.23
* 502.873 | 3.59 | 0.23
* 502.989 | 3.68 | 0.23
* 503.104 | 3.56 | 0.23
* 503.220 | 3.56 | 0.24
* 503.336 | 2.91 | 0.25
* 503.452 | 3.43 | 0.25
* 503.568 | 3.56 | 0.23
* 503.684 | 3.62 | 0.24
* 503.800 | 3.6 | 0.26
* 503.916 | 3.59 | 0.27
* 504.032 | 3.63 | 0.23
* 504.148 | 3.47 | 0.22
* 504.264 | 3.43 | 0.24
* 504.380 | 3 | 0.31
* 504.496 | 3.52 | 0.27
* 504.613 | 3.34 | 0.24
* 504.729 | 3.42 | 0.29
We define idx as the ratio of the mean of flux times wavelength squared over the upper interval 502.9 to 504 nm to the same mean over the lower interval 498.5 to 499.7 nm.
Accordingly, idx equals 1.08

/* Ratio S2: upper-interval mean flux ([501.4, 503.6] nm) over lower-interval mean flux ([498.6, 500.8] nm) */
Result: 1.02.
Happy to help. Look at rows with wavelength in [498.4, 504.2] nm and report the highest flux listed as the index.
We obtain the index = 4.24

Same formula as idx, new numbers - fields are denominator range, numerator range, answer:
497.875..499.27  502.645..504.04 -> 1.03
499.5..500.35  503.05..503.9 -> 1.06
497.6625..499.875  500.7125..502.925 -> 1.00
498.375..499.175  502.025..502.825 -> 1.08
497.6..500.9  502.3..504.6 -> 1.04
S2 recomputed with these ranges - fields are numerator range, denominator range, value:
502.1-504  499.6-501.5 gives 1.04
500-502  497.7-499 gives 0.94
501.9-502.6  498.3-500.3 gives 1.05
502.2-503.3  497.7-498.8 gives 1.01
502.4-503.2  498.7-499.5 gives 1.10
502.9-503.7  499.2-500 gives 1.03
